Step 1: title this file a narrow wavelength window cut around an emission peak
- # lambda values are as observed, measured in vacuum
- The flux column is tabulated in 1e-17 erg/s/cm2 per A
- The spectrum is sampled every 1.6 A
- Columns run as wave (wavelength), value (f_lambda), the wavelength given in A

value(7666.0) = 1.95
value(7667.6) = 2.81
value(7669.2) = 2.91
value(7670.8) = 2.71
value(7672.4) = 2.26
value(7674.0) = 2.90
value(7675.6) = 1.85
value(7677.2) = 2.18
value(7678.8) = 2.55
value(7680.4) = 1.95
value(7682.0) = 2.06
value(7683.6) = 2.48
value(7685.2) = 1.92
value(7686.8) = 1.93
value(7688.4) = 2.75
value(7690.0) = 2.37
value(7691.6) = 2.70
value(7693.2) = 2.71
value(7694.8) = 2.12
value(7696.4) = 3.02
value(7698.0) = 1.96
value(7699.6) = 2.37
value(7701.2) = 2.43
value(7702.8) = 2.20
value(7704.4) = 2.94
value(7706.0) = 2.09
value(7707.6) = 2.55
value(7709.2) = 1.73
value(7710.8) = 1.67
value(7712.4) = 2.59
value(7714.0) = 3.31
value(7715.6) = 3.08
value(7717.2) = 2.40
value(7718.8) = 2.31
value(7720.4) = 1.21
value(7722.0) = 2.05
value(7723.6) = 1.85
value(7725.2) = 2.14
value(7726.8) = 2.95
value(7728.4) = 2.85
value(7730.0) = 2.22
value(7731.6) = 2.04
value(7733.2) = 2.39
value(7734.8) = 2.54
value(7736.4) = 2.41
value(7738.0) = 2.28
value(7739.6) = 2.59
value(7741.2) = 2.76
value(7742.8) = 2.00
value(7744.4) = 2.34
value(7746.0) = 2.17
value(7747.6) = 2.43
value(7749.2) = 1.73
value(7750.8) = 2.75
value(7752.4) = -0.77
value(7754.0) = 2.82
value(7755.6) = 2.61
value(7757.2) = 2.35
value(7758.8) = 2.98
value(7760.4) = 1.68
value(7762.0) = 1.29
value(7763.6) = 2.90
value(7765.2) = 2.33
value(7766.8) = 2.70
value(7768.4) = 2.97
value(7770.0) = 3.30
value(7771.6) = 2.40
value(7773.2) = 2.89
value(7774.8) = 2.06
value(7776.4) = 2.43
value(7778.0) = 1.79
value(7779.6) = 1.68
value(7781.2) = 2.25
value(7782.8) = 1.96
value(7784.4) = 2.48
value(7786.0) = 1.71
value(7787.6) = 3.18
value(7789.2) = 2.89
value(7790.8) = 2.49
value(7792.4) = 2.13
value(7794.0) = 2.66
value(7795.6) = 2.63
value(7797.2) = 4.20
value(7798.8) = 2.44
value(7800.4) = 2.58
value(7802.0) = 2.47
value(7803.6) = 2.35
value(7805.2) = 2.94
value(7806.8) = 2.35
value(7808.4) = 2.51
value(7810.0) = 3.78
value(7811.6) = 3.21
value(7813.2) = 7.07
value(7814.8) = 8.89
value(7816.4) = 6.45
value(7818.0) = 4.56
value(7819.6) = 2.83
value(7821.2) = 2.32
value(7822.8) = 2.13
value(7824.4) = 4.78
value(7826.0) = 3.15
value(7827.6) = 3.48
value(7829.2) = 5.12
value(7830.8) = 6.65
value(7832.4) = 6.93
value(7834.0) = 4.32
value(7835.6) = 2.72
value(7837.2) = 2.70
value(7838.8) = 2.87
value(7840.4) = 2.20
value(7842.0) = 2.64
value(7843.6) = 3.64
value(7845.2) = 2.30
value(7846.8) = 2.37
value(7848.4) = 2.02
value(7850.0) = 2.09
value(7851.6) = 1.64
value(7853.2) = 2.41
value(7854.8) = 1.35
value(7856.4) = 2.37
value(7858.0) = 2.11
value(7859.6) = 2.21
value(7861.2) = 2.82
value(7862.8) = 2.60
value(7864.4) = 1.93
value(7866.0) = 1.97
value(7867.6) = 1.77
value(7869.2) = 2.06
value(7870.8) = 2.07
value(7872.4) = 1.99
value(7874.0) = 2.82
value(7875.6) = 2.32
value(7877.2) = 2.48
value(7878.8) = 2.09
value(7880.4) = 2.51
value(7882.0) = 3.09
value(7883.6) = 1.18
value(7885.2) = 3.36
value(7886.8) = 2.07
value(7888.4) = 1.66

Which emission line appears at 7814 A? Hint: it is [S II] 6716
